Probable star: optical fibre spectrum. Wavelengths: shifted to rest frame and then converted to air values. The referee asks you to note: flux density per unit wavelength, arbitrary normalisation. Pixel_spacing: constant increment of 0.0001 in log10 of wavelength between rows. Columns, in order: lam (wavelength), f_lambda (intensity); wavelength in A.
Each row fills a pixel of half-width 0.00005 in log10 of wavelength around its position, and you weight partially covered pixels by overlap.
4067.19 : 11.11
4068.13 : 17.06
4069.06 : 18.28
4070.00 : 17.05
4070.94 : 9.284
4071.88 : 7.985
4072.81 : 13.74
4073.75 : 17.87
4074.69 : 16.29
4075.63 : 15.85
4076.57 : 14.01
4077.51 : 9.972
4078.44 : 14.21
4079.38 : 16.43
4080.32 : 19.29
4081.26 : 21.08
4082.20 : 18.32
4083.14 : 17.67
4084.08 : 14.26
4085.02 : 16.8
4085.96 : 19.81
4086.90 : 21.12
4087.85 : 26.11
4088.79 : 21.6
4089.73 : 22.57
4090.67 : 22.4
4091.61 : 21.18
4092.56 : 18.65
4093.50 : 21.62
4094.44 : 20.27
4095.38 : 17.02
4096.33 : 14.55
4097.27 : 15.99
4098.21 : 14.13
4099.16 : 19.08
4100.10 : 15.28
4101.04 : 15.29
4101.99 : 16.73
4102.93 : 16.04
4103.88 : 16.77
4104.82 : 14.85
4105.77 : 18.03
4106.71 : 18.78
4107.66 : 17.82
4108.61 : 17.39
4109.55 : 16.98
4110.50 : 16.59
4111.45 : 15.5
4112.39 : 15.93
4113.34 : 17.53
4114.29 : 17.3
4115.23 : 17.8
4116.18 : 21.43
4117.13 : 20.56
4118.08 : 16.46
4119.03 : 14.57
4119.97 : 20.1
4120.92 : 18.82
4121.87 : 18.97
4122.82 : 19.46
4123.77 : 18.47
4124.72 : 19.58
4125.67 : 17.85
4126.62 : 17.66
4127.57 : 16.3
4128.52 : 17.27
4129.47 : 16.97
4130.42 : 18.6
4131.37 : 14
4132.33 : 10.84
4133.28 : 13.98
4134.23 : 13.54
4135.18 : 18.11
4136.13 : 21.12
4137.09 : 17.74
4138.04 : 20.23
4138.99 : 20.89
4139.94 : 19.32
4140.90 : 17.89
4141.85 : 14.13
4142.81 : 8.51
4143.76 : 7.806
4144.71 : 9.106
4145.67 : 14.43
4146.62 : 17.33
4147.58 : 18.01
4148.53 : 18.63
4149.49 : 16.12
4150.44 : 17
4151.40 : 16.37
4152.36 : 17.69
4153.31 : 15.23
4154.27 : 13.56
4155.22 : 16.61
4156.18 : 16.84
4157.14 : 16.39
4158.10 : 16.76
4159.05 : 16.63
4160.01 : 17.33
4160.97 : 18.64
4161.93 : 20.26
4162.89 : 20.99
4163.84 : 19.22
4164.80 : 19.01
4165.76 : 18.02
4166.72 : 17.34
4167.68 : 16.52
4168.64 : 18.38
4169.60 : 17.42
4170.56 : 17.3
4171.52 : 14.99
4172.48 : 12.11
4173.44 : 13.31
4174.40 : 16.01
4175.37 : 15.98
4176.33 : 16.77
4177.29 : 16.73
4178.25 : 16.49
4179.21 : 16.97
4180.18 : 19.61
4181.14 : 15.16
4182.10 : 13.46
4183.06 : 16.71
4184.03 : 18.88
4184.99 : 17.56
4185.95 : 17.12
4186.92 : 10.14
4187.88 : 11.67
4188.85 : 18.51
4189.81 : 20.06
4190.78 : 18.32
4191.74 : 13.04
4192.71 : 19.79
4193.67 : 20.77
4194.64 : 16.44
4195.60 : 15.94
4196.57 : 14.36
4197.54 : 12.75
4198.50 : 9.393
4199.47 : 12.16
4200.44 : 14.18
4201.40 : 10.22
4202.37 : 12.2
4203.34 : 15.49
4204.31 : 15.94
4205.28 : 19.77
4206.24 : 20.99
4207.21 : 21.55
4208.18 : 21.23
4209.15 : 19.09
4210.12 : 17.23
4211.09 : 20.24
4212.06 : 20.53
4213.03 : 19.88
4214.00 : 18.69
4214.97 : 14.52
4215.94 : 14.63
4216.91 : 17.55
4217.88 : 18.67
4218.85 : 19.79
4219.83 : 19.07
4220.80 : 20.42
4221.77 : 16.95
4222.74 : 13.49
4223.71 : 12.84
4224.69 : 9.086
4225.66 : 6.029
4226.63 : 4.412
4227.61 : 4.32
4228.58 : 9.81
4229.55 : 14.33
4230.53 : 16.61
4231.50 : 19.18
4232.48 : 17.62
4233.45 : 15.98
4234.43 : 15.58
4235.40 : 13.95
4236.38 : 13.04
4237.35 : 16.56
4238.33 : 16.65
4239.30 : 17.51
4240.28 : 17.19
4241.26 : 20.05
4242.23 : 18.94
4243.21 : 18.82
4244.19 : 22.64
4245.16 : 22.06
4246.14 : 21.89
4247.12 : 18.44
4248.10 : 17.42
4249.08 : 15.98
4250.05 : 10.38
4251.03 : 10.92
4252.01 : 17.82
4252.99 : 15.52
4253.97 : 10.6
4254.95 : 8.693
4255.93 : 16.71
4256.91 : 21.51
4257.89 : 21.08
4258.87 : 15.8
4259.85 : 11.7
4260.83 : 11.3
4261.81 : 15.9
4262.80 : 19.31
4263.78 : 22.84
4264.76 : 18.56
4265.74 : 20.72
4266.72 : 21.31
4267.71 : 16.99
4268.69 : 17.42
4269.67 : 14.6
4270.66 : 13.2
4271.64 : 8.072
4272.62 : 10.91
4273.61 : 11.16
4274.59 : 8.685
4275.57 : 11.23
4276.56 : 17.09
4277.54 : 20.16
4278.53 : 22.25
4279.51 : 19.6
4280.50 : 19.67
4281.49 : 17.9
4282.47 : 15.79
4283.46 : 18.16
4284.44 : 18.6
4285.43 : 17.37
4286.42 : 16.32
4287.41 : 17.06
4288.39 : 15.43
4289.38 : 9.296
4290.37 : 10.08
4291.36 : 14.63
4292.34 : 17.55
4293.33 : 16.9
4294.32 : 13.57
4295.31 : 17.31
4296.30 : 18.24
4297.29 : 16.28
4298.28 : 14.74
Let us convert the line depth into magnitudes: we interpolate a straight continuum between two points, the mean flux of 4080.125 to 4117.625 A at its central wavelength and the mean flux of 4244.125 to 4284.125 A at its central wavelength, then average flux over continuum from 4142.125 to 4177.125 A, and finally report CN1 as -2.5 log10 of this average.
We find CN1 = 0.087 mag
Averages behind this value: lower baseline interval 18.2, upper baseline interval 16.3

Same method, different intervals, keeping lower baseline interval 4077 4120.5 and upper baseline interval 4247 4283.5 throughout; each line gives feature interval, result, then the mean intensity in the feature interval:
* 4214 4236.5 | 0.14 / 14.4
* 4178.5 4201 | 0.07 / 15.8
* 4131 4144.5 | 0.13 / 15.5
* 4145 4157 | 0.06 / 16.4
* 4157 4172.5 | -0.04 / 17.7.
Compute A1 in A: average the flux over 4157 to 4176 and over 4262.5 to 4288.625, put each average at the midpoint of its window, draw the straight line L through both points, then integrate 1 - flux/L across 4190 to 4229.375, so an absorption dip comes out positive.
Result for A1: 3.2 A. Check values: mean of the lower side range 17.1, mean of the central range 15.6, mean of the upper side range 16.7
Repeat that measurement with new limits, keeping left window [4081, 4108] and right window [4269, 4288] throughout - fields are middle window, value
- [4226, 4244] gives 1.4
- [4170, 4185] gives 0.9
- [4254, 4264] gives 0.0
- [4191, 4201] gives 1.2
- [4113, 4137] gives 0.6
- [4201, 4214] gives -1.1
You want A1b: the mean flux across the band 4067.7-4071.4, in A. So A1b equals 15.4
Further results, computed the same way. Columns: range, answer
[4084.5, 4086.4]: 18.2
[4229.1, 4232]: 16.7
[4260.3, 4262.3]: 13.6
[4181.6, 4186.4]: 16.8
